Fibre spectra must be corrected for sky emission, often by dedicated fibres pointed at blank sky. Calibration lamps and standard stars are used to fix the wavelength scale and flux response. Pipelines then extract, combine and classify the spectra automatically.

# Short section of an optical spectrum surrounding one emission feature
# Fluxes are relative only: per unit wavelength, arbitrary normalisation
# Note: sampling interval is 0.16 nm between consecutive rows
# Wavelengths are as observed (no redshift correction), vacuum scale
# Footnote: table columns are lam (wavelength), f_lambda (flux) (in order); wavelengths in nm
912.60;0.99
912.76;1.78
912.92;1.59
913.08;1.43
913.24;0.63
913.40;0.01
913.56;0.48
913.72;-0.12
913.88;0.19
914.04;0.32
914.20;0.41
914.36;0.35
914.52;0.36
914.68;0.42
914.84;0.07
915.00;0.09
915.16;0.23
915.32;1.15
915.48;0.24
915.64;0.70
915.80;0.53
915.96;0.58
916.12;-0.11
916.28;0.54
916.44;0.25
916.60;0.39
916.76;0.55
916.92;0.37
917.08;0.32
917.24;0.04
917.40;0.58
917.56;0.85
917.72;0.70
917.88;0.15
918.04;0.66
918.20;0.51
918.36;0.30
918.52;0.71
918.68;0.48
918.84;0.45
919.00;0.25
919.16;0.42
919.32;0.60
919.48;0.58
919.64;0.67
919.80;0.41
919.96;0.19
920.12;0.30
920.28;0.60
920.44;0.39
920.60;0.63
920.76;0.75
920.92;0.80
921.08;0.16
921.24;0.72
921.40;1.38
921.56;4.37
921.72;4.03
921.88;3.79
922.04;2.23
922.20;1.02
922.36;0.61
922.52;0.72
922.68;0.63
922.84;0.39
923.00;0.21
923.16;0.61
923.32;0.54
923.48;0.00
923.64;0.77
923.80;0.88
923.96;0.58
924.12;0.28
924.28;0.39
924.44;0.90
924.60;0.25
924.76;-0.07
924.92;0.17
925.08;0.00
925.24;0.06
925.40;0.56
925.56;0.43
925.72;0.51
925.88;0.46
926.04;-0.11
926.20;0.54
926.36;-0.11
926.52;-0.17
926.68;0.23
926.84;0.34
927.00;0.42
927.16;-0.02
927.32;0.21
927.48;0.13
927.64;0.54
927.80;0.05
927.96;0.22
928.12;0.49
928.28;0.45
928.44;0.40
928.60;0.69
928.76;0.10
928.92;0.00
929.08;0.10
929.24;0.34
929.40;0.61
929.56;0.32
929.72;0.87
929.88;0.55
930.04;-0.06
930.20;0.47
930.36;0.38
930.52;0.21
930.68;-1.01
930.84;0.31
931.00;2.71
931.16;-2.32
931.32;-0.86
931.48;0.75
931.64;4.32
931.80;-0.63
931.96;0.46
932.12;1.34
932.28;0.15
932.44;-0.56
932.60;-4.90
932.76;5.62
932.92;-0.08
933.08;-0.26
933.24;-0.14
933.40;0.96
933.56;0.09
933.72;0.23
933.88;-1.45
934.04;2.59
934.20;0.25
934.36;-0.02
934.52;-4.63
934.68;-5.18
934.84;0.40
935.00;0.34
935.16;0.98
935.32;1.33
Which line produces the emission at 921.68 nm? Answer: [O III] 5007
